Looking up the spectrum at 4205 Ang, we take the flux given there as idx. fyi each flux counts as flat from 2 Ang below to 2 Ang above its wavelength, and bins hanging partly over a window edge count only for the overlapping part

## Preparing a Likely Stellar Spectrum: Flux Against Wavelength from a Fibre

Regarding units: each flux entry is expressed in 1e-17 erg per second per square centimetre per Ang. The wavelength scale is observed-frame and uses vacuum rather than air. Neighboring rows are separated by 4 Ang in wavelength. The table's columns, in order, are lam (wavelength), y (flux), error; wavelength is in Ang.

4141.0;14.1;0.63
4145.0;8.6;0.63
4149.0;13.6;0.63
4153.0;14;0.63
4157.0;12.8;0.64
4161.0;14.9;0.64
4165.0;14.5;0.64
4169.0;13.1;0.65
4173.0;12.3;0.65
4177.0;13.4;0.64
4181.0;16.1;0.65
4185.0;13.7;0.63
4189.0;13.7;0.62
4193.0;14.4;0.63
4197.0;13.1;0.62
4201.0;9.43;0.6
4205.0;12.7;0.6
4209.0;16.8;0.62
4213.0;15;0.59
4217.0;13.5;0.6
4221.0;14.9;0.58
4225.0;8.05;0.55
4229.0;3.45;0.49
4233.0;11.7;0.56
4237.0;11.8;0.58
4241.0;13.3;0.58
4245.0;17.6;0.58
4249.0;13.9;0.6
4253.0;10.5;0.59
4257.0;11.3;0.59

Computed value 12.7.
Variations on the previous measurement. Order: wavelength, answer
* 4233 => 11.7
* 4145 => 8.6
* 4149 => 13.6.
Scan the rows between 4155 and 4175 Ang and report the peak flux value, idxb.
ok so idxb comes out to 14.9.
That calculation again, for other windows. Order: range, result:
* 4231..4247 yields 17.6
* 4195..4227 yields 16.8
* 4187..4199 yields 14.4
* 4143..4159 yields 14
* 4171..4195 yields 16.1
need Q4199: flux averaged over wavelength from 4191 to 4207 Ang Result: 12.4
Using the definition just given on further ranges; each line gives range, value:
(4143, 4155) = 12.1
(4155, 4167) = 14.1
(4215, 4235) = 10.3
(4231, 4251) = 13.7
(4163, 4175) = 13.3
